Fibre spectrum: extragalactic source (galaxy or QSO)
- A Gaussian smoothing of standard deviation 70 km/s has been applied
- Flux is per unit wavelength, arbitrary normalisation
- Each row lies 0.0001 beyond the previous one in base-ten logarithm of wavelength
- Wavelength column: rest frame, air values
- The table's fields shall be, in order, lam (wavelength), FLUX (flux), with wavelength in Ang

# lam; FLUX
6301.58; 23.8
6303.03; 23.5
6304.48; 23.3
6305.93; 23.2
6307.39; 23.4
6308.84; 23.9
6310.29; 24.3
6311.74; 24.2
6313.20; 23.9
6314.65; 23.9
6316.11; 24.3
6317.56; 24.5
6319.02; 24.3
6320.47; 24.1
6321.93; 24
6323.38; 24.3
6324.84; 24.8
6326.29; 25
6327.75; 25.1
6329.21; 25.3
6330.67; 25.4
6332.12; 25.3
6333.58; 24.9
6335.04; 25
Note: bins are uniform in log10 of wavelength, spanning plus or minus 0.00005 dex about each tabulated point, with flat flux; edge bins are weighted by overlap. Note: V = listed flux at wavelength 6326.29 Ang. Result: 25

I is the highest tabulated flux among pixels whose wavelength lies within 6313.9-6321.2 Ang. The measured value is 24.5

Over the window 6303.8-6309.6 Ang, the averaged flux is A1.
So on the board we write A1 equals 23.5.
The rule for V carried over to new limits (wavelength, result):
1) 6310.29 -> 24.3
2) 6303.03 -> 23.5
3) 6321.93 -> 24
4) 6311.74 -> 24.2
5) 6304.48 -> 23.3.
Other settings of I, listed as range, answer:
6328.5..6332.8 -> 25.4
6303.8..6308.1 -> 23.4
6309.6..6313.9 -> 24.3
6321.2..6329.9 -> 25.3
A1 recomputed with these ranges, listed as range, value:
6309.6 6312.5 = 24.2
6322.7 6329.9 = 24.9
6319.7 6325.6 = 24.3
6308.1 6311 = 24.1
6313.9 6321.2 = 24.2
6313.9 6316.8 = 24.1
